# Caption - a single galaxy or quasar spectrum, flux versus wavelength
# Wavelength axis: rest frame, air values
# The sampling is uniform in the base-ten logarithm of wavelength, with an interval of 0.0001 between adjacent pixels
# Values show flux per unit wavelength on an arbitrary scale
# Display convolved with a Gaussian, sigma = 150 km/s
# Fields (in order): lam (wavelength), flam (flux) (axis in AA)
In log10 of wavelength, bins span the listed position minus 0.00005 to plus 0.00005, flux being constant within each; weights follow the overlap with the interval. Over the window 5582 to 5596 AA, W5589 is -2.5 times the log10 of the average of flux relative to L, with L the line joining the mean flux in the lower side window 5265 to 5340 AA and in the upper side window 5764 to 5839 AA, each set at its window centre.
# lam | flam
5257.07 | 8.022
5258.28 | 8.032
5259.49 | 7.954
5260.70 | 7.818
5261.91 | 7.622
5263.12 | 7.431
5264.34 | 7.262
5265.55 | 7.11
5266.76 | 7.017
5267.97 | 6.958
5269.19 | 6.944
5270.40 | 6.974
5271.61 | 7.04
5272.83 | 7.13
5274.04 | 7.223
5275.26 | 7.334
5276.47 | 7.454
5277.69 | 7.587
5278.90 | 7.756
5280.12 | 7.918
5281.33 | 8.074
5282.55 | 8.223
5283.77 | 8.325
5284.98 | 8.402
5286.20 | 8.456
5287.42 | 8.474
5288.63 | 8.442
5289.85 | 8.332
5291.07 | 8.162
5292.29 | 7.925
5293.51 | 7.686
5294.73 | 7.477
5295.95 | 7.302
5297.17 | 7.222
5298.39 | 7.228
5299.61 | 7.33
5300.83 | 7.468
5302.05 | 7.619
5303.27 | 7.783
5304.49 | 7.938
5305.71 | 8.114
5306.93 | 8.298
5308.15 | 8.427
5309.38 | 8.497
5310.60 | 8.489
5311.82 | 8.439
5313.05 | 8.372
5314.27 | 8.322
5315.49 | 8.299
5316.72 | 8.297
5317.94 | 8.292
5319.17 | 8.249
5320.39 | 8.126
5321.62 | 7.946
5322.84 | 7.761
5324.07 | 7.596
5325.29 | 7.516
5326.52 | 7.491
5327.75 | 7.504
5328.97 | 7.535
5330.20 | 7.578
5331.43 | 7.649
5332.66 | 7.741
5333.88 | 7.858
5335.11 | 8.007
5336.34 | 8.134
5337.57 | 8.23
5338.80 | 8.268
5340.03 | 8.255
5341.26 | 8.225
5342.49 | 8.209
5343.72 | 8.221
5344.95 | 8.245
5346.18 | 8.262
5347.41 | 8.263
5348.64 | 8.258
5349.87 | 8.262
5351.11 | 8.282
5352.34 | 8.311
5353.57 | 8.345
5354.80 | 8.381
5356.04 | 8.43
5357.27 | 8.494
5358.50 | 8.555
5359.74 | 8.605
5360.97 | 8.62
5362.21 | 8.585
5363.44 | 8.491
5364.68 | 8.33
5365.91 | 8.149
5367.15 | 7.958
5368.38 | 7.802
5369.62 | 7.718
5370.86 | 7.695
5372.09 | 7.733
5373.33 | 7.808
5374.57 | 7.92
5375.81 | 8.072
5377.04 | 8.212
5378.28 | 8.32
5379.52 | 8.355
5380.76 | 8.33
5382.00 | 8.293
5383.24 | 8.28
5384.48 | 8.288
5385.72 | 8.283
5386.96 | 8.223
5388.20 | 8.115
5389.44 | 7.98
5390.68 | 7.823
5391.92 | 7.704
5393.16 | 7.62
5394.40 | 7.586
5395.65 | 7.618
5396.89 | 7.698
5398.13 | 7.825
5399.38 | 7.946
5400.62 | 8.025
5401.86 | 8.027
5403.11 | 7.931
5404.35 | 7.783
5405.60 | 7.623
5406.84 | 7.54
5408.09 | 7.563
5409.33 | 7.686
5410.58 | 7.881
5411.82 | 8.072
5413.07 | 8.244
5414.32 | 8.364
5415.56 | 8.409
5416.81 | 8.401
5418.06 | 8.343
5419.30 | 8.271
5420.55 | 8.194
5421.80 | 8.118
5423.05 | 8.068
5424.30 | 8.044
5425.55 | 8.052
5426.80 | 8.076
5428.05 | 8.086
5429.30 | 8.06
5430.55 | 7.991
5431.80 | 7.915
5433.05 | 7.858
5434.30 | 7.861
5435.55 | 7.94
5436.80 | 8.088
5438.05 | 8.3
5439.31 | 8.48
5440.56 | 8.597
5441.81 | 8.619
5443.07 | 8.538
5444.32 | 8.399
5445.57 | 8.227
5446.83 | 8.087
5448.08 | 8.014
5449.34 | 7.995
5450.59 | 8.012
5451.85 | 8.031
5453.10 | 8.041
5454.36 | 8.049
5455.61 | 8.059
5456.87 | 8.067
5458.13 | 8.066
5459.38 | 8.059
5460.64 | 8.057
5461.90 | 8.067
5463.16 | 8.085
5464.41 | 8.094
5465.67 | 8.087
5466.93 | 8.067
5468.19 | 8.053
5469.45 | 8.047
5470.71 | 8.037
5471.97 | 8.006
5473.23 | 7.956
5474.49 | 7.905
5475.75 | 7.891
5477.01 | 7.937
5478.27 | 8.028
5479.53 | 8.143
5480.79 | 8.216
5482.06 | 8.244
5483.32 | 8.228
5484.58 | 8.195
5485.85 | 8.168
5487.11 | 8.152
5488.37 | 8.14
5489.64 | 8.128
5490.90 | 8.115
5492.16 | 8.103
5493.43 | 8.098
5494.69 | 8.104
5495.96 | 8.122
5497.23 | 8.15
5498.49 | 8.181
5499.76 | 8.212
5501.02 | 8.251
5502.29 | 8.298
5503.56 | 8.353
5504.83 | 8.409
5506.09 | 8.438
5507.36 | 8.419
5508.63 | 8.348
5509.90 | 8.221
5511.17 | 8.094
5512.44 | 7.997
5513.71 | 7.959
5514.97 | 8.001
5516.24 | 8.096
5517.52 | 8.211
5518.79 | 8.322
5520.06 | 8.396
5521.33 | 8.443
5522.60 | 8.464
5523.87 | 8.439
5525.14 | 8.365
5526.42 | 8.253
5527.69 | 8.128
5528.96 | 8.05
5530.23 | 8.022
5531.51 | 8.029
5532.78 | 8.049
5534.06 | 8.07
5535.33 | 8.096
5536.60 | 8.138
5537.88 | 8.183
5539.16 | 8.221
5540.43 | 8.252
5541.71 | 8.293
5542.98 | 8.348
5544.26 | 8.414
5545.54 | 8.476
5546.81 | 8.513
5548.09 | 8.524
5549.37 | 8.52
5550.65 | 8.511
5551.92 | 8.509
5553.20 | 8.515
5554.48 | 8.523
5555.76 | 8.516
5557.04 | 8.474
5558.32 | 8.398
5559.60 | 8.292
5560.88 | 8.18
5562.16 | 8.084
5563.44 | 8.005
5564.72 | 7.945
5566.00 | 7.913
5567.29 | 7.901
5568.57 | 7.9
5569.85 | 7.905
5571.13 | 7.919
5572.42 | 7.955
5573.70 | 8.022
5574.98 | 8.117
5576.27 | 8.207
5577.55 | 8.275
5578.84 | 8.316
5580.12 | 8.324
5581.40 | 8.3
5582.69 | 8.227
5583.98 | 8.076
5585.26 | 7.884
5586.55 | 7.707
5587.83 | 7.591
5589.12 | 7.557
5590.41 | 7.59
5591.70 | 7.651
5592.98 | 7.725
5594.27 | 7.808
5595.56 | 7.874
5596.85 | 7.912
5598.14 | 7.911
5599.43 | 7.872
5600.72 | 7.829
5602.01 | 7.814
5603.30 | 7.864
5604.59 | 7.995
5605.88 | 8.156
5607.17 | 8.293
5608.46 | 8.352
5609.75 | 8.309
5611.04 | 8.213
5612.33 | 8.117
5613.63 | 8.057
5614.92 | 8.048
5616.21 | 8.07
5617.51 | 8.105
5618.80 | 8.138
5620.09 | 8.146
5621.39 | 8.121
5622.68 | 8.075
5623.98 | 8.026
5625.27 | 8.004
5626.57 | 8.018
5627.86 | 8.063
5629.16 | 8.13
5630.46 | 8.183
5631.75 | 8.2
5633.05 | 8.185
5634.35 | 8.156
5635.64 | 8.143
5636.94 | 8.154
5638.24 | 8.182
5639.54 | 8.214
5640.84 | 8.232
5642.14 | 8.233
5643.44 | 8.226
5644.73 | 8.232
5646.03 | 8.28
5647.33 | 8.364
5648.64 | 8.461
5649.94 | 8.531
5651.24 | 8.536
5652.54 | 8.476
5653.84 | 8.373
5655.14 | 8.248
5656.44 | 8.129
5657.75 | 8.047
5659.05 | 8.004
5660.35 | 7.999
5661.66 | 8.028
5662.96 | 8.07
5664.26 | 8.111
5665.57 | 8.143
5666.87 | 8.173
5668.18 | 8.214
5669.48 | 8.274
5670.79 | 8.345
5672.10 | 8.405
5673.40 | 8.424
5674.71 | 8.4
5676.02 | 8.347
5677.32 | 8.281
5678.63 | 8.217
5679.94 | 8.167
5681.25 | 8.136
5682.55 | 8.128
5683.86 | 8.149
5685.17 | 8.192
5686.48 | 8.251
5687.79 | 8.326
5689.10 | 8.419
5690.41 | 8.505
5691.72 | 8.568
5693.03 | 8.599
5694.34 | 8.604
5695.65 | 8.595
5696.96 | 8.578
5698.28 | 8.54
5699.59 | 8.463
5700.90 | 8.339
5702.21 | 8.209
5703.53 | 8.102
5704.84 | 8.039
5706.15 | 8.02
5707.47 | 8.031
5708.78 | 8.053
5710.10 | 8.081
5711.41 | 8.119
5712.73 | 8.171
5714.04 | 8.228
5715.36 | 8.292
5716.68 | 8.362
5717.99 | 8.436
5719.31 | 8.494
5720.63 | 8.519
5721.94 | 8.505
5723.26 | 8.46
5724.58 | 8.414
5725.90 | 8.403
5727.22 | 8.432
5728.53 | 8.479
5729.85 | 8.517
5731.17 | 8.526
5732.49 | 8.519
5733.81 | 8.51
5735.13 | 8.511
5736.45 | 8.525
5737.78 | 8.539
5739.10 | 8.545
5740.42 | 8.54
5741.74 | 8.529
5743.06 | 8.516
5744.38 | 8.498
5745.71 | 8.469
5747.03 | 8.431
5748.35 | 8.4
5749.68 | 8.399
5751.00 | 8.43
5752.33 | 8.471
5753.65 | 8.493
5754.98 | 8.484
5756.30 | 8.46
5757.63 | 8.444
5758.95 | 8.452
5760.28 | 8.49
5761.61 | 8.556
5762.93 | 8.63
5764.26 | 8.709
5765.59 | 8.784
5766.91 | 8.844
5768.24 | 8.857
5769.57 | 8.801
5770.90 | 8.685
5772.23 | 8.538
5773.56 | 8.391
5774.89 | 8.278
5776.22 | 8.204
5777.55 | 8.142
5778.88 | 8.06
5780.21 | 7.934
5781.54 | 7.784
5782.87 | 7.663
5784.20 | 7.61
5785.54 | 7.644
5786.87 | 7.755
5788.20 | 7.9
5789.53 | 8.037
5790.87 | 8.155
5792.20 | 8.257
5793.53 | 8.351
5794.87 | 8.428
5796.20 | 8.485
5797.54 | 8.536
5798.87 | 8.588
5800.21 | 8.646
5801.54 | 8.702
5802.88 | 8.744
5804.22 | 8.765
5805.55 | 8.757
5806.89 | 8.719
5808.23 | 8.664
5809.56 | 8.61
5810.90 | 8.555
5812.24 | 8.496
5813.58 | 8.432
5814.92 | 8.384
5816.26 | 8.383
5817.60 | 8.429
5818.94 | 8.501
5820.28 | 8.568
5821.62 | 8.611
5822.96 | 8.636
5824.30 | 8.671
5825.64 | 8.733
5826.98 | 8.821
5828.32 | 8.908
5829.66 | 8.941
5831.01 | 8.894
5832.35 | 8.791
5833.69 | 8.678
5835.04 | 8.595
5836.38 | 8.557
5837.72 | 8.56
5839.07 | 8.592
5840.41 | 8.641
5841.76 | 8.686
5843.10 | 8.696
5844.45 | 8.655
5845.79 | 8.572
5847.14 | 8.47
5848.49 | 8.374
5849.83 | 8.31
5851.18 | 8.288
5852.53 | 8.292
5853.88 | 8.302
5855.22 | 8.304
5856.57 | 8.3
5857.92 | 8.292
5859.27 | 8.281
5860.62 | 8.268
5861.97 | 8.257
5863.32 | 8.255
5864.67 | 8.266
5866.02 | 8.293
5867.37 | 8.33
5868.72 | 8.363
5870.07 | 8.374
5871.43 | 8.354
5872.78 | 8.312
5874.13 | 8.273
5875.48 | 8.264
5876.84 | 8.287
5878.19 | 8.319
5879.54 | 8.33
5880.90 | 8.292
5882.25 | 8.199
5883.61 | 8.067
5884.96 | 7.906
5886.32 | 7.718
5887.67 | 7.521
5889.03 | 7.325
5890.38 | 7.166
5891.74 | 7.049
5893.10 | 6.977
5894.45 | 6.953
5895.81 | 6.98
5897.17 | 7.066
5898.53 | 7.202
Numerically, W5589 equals 0.06 mag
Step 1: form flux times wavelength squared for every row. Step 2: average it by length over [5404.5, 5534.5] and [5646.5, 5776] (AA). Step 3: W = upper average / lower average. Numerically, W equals 1.12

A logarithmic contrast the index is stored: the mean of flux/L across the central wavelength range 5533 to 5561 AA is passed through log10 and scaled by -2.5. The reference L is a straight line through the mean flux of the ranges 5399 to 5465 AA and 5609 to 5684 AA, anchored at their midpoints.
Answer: -0.03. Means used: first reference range 8.08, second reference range 8.2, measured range 8.36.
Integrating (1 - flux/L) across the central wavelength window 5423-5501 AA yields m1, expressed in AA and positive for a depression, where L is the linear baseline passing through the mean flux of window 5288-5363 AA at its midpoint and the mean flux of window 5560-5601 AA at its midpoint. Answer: -1.0 AA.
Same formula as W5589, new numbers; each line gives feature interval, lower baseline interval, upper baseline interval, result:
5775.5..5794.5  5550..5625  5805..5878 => 0.06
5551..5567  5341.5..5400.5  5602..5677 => -0.01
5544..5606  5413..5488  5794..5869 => 0.02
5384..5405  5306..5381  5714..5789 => 0.04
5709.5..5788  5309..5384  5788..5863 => 0.01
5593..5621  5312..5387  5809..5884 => 0.04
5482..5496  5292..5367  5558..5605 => -0.02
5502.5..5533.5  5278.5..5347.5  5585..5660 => -0.02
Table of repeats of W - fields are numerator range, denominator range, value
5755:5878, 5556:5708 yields 1.10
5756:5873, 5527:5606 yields 1.14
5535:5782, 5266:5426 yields 1.16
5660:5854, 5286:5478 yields 1.19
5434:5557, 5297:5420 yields 1.07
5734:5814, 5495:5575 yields 1.11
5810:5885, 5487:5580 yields 1.15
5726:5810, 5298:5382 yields 1.21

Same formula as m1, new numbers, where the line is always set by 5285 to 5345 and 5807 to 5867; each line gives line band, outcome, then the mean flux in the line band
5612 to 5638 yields 0.6 AA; 8.11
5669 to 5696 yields 0.0 AA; 8.35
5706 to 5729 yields 0.2 AA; 8.31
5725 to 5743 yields -0.2 AA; 8.51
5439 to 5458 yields -0.2 AA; 8.21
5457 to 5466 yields 0.1 AA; 8.08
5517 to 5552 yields -0.4 AA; 8.29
